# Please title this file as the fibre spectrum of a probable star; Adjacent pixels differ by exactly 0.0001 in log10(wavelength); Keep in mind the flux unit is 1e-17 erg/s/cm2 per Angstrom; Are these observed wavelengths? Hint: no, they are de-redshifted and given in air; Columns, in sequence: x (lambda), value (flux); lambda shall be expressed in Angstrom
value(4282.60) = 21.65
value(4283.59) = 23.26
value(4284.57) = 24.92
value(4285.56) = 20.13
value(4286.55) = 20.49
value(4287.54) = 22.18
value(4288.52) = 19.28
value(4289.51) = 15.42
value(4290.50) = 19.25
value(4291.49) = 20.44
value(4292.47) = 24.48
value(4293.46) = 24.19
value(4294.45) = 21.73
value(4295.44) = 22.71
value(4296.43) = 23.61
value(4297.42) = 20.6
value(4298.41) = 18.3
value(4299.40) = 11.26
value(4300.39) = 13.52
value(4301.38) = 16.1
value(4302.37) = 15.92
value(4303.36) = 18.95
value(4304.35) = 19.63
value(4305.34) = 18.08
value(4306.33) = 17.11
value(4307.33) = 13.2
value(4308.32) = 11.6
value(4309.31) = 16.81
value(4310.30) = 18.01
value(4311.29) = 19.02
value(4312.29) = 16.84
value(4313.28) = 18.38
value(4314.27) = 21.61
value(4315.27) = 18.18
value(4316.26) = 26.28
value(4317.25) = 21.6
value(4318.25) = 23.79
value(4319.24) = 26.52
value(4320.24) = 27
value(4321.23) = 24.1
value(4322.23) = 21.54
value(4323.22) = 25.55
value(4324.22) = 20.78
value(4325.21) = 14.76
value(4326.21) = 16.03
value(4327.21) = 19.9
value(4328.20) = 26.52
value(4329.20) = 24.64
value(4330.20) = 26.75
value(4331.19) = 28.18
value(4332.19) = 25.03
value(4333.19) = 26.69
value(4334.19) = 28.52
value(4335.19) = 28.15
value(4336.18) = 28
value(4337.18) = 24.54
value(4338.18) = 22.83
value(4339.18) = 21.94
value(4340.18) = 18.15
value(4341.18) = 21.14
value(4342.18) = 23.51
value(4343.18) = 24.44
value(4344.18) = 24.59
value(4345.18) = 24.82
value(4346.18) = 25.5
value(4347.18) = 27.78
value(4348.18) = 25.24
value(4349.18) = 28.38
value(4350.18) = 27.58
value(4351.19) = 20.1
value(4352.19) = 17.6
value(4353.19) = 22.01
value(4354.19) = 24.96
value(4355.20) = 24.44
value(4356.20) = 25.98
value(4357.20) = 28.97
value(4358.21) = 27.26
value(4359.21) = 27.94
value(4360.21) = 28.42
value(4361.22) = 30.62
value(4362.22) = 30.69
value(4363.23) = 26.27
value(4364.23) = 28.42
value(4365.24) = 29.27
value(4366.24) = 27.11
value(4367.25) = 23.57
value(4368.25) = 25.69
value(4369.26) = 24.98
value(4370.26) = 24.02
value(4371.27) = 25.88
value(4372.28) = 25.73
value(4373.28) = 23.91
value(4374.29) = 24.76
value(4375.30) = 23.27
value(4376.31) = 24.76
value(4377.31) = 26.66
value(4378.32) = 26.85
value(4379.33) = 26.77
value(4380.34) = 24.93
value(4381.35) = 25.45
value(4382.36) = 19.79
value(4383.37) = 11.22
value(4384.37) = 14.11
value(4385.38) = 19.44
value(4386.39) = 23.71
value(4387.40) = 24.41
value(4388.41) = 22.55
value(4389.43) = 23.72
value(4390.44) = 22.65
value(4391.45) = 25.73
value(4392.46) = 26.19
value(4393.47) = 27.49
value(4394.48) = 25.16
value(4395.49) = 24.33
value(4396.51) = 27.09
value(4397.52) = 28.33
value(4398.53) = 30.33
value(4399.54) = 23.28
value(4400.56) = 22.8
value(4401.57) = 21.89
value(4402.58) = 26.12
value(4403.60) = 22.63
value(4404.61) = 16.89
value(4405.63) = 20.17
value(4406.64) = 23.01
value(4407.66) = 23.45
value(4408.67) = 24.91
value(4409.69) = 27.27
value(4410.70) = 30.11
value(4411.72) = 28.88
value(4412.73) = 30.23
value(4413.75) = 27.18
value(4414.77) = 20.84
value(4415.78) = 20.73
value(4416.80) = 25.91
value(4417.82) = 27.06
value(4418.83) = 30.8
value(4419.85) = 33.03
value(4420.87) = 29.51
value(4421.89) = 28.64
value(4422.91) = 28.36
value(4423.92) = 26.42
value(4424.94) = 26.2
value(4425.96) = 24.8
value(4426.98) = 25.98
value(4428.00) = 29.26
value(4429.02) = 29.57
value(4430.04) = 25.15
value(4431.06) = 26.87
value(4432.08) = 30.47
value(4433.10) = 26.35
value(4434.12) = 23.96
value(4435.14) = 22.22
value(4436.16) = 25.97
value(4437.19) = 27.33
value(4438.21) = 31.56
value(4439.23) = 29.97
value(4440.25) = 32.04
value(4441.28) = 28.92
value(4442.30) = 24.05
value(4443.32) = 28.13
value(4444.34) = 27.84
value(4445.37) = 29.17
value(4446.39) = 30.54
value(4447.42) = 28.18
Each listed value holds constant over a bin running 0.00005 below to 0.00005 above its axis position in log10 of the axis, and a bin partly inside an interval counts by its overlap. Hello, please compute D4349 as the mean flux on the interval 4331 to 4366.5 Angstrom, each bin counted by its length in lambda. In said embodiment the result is 25.7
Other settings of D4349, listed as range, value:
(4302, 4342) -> 21.6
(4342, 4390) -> 24.8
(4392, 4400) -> 26.6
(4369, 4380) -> 25.2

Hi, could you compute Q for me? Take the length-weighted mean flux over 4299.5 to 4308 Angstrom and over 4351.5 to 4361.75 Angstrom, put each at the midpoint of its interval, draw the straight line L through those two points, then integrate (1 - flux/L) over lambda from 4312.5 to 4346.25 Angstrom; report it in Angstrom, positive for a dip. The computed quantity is -4.38 Angstrom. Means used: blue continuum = 16.2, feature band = 23.4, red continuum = 25.7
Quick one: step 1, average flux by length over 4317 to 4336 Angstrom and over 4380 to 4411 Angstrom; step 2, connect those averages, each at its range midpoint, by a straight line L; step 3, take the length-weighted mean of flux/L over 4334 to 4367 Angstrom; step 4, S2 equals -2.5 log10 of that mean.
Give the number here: -0.07 mag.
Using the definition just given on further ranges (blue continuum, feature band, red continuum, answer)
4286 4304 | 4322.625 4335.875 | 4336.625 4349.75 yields -0.06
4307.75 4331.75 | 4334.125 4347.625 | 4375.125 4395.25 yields -0.11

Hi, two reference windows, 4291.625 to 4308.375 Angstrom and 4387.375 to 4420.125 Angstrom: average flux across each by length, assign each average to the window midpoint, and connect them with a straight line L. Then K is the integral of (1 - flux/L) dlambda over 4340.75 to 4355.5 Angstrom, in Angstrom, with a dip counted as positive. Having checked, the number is -1.7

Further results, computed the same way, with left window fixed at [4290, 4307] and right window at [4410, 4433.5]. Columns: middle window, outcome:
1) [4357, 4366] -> -2.0 Angstrom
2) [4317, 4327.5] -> -0.7 Angstrom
